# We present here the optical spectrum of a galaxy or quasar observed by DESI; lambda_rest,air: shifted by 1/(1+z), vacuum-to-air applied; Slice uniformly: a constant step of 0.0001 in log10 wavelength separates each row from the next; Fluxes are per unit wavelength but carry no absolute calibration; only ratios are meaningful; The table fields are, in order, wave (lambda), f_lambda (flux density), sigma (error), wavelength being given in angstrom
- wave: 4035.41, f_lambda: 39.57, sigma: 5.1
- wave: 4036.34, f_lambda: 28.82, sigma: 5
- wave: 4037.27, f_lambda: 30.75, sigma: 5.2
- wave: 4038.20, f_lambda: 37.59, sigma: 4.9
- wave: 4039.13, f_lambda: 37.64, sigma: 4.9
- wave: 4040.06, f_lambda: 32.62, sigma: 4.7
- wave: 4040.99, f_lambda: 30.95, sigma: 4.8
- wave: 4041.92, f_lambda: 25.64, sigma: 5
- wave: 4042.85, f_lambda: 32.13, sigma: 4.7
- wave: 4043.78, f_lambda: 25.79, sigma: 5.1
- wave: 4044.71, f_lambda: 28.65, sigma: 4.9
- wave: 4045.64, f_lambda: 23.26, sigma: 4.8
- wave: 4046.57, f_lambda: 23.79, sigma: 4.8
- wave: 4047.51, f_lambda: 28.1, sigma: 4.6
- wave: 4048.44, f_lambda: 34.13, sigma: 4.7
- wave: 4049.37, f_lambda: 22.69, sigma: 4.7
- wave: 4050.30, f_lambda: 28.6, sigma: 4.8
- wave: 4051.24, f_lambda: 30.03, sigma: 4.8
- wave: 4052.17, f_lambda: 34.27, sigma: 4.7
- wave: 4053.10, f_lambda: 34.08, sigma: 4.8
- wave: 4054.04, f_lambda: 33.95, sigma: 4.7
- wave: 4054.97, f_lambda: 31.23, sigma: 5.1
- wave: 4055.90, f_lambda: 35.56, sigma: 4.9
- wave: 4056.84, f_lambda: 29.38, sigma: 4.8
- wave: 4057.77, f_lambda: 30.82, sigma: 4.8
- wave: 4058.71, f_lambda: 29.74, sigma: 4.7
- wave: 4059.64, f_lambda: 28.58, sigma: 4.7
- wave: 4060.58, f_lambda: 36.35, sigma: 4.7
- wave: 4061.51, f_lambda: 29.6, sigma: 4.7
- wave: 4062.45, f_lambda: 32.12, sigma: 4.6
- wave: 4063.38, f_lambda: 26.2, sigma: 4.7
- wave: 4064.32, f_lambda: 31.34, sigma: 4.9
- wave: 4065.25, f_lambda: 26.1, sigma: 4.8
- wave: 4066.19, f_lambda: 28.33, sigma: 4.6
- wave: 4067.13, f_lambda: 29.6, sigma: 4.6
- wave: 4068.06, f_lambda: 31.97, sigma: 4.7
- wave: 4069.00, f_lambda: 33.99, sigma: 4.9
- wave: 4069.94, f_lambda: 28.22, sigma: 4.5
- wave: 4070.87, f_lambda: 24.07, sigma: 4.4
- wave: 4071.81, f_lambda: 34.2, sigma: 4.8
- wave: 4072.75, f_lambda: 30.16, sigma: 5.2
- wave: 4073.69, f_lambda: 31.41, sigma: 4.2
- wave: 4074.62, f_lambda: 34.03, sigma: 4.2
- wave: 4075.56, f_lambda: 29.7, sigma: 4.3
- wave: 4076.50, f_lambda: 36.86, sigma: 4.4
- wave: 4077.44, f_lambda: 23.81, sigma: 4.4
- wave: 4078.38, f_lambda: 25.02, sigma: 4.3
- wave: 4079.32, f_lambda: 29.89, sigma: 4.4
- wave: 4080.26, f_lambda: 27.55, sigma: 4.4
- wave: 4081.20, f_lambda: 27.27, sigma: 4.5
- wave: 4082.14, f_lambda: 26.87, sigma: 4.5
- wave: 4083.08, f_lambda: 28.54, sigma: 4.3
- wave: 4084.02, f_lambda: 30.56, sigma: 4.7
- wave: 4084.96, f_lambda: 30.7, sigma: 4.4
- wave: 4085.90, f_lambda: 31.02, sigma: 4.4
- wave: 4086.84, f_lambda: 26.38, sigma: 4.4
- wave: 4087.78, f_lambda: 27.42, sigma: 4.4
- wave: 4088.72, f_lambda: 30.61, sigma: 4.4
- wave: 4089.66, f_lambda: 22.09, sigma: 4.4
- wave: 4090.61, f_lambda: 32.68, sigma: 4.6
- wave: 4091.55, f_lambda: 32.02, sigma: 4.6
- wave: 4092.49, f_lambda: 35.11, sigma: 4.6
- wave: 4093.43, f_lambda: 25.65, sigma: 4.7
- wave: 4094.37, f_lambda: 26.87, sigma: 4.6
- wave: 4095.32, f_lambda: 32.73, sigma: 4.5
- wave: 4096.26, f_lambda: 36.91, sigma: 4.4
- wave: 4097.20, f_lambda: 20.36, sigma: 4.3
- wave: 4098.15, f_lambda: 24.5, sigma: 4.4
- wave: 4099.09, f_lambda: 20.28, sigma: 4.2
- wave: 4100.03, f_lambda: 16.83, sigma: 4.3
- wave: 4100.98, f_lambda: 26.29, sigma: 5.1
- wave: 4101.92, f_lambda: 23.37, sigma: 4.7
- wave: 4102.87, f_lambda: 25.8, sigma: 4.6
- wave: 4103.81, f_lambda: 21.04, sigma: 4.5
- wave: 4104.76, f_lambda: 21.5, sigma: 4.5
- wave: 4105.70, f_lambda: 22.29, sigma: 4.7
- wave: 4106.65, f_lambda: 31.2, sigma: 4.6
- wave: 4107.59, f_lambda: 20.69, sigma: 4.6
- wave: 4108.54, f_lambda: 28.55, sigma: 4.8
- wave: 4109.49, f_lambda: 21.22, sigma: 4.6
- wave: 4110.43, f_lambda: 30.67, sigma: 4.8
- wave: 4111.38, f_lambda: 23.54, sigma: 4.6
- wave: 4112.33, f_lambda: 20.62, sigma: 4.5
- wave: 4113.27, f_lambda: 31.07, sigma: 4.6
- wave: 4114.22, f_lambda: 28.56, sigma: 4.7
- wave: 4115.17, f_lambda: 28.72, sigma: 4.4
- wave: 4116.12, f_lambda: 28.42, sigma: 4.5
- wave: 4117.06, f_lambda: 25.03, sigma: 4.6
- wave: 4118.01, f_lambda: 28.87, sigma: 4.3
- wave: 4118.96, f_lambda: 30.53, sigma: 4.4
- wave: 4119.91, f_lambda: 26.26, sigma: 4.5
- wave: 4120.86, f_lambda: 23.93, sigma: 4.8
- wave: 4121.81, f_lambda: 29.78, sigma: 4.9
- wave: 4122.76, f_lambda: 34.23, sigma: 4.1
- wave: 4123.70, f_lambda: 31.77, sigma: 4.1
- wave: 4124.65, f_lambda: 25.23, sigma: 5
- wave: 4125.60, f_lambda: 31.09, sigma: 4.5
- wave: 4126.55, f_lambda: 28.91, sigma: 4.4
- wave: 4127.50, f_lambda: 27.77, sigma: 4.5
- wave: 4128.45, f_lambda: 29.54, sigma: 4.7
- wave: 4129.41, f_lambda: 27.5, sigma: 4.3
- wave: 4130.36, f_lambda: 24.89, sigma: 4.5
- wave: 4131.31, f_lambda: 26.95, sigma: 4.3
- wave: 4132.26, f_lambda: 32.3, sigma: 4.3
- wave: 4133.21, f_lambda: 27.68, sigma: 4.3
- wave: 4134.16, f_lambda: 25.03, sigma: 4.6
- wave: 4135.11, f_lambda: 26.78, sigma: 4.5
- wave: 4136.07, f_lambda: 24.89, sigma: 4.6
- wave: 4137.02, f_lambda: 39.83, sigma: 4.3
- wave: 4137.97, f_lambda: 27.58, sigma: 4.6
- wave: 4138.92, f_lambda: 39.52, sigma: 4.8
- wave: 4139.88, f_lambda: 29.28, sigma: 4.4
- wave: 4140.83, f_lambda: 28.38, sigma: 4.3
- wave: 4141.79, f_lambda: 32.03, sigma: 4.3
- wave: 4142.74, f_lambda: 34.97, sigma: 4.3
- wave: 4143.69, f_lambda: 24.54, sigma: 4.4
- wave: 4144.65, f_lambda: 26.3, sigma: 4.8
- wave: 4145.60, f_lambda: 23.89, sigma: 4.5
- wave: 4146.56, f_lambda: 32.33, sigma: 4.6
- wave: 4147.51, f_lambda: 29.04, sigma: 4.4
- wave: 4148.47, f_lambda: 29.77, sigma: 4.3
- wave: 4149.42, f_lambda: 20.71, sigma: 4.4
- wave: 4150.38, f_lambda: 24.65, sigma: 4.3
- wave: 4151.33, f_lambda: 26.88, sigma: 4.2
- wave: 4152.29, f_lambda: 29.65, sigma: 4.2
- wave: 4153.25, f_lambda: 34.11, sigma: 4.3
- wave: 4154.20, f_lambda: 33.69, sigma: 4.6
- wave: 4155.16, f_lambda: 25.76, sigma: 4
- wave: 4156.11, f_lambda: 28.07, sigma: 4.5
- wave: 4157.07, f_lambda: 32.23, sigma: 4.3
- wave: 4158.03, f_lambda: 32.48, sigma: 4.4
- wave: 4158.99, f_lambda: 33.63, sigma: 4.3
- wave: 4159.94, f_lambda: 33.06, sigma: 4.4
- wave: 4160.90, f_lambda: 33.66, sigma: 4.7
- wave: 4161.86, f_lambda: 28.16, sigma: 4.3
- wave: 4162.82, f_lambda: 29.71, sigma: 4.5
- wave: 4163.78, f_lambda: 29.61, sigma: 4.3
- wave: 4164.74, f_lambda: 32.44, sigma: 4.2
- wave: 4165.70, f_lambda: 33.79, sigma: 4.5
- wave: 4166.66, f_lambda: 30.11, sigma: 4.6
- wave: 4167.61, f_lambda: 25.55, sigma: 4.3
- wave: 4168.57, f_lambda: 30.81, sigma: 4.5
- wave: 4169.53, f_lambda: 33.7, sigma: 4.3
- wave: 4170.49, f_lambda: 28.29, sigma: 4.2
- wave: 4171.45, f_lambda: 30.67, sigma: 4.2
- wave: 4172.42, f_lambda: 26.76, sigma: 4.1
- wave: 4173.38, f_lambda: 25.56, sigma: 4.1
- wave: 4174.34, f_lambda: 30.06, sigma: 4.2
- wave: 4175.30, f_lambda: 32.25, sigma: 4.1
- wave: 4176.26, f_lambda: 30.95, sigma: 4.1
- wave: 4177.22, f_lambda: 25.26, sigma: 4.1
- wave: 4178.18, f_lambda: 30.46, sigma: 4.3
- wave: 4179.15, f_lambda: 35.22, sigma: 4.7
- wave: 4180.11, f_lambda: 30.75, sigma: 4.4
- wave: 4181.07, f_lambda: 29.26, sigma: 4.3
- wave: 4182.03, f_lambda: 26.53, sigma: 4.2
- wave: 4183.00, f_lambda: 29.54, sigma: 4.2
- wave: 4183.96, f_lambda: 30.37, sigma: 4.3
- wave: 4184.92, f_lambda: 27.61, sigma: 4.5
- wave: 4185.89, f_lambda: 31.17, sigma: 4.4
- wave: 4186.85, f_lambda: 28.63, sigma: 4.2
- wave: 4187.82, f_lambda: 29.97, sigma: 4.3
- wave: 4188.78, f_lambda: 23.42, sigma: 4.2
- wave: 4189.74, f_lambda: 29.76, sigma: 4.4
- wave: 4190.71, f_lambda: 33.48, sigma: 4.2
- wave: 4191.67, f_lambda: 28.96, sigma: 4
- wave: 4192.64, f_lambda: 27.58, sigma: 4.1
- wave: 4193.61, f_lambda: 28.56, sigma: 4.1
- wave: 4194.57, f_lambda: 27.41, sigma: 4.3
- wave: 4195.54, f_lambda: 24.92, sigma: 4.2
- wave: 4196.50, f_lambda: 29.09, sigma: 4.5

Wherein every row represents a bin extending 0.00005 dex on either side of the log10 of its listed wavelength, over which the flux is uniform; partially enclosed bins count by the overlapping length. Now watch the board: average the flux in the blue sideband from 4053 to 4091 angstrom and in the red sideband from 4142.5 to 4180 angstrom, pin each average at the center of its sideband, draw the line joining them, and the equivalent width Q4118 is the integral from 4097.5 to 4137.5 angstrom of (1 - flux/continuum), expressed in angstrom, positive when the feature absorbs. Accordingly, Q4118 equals 4.1 angstrom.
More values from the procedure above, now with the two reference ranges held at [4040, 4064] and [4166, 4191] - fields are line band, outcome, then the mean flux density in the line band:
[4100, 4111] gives 1.96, 24.4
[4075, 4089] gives 0.46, 28.8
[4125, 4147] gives 0.32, 29.2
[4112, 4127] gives 0.65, 28.4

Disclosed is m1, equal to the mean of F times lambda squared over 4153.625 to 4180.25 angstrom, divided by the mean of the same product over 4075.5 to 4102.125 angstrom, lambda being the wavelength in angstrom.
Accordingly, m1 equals 1.14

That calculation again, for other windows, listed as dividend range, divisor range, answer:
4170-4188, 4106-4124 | 1.10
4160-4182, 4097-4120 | 1.24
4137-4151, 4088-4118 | 1.13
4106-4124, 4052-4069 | 0.91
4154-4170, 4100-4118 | 1.25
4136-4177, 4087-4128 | 1.14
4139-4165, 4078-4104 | 1.12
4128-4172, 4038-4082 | 1.03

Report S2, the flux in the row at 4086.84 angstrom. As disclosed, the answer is 26.38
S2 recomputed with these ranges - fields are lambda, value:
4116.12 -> 28.42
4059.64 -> 28.58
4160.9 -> 33.66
